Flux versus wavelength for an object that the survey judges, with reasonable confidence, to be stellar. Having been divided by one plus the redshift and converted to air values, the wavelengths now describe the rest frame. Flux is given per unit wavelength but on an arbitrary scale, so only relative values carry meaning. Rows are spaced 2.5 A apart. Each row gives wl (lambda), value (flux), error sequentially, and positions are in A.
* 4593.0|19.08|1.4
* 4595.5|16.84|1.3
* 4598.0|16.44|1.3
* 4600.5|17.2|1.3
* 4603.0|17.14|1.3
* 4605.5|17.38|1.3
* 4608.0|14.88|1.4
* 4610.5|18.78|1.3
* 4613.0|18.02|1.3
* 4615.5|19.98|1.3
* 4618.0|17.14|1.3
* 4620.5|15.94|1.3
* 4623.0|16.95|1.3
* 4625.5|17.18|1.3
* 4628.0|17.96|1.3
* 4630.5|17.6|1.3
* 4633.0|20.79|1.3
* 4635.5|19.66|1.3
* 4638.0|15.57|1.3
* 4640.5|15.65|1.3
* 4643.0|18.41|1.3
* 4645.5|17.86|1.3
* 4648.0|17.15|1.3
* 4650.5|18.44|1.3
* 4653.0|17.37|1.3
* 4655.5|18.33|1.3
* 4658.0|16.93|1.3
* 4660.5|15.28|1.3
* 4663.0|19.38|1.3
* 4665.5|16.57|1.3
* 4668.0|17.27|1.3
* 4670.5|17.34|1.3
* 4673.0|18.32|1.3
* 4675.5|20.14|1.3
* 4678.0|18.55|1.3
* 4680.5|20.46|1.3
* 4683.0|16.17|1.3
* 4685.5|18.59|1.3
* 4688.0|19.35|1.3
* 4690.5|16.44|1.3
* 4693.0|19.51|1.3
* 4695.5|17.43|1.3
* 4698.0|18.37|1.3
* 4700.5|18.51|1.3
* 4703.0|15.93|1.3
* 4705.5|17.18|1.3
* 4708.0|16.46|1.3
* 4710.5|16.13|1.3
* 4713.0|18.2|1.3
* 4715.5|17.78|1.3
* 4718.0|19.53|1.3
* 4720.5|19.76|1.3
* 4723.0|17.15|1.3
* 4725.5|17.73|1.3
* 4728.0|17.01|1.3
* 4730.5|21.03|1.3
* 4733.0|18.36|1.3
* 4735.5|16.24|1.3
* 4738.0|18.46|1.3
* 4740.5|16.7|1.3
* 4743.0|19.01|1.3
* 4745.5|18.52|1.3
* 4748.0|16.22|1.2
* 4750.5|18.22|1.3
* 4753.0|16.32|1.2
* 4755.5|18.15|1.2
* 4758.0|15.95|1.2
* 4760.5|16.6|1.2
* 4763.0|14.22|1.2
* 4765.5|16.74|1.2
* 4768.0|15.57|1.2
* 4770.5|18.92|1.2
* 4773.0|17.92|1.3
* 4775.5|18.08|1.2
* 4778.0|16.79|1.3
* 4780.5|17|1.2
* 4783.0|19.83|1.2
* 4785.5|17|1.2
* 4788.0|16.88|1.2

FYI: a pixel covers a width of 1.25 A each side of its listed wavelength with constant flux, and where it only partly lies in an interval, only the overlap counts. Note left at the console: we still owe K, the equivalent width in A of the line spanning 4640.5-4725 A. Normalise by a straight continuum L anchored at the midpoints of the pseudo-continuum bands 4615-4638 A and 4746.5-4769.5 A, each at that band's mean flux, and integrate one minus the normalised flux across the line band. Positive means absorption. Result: -2.6 A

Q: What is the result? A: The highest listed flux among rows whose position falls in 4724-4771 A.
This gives 21.03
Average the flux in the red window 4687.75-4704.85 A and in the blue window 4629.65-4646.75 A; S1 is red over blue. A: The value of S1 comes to 0.99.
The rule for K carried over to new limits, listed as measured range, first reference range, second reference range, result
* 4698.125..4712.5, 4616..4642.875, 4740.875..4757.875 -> 0.43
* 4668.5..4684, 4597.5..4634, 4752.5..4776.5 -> -1.08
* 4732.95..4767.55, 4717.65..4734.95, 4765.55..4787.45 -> 1.96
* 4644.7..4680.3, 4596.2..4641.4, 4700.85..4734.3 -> -0.42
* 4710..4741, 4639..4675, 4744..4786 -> -1.40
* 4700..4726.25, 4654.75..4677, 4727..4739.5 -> 0.62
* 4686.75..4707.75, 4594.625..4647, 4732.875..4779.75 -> -0.55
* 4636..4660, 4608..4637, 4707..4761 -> 0.85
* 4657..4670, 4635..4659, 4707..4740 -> 0.36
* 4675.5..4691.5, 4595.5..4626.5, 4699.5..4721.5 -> -0.79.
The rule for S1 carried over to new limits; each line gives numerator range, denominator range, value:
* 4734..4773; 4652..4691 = 0.95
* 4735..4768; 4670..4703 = 0.93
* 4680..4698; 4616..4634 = 1.03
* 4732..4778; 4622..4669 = 0.98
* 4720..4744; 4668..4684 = 0.98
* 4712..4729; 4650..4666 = 1.04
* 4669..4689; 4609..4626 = 1.05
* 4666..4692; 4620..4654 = 1.03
